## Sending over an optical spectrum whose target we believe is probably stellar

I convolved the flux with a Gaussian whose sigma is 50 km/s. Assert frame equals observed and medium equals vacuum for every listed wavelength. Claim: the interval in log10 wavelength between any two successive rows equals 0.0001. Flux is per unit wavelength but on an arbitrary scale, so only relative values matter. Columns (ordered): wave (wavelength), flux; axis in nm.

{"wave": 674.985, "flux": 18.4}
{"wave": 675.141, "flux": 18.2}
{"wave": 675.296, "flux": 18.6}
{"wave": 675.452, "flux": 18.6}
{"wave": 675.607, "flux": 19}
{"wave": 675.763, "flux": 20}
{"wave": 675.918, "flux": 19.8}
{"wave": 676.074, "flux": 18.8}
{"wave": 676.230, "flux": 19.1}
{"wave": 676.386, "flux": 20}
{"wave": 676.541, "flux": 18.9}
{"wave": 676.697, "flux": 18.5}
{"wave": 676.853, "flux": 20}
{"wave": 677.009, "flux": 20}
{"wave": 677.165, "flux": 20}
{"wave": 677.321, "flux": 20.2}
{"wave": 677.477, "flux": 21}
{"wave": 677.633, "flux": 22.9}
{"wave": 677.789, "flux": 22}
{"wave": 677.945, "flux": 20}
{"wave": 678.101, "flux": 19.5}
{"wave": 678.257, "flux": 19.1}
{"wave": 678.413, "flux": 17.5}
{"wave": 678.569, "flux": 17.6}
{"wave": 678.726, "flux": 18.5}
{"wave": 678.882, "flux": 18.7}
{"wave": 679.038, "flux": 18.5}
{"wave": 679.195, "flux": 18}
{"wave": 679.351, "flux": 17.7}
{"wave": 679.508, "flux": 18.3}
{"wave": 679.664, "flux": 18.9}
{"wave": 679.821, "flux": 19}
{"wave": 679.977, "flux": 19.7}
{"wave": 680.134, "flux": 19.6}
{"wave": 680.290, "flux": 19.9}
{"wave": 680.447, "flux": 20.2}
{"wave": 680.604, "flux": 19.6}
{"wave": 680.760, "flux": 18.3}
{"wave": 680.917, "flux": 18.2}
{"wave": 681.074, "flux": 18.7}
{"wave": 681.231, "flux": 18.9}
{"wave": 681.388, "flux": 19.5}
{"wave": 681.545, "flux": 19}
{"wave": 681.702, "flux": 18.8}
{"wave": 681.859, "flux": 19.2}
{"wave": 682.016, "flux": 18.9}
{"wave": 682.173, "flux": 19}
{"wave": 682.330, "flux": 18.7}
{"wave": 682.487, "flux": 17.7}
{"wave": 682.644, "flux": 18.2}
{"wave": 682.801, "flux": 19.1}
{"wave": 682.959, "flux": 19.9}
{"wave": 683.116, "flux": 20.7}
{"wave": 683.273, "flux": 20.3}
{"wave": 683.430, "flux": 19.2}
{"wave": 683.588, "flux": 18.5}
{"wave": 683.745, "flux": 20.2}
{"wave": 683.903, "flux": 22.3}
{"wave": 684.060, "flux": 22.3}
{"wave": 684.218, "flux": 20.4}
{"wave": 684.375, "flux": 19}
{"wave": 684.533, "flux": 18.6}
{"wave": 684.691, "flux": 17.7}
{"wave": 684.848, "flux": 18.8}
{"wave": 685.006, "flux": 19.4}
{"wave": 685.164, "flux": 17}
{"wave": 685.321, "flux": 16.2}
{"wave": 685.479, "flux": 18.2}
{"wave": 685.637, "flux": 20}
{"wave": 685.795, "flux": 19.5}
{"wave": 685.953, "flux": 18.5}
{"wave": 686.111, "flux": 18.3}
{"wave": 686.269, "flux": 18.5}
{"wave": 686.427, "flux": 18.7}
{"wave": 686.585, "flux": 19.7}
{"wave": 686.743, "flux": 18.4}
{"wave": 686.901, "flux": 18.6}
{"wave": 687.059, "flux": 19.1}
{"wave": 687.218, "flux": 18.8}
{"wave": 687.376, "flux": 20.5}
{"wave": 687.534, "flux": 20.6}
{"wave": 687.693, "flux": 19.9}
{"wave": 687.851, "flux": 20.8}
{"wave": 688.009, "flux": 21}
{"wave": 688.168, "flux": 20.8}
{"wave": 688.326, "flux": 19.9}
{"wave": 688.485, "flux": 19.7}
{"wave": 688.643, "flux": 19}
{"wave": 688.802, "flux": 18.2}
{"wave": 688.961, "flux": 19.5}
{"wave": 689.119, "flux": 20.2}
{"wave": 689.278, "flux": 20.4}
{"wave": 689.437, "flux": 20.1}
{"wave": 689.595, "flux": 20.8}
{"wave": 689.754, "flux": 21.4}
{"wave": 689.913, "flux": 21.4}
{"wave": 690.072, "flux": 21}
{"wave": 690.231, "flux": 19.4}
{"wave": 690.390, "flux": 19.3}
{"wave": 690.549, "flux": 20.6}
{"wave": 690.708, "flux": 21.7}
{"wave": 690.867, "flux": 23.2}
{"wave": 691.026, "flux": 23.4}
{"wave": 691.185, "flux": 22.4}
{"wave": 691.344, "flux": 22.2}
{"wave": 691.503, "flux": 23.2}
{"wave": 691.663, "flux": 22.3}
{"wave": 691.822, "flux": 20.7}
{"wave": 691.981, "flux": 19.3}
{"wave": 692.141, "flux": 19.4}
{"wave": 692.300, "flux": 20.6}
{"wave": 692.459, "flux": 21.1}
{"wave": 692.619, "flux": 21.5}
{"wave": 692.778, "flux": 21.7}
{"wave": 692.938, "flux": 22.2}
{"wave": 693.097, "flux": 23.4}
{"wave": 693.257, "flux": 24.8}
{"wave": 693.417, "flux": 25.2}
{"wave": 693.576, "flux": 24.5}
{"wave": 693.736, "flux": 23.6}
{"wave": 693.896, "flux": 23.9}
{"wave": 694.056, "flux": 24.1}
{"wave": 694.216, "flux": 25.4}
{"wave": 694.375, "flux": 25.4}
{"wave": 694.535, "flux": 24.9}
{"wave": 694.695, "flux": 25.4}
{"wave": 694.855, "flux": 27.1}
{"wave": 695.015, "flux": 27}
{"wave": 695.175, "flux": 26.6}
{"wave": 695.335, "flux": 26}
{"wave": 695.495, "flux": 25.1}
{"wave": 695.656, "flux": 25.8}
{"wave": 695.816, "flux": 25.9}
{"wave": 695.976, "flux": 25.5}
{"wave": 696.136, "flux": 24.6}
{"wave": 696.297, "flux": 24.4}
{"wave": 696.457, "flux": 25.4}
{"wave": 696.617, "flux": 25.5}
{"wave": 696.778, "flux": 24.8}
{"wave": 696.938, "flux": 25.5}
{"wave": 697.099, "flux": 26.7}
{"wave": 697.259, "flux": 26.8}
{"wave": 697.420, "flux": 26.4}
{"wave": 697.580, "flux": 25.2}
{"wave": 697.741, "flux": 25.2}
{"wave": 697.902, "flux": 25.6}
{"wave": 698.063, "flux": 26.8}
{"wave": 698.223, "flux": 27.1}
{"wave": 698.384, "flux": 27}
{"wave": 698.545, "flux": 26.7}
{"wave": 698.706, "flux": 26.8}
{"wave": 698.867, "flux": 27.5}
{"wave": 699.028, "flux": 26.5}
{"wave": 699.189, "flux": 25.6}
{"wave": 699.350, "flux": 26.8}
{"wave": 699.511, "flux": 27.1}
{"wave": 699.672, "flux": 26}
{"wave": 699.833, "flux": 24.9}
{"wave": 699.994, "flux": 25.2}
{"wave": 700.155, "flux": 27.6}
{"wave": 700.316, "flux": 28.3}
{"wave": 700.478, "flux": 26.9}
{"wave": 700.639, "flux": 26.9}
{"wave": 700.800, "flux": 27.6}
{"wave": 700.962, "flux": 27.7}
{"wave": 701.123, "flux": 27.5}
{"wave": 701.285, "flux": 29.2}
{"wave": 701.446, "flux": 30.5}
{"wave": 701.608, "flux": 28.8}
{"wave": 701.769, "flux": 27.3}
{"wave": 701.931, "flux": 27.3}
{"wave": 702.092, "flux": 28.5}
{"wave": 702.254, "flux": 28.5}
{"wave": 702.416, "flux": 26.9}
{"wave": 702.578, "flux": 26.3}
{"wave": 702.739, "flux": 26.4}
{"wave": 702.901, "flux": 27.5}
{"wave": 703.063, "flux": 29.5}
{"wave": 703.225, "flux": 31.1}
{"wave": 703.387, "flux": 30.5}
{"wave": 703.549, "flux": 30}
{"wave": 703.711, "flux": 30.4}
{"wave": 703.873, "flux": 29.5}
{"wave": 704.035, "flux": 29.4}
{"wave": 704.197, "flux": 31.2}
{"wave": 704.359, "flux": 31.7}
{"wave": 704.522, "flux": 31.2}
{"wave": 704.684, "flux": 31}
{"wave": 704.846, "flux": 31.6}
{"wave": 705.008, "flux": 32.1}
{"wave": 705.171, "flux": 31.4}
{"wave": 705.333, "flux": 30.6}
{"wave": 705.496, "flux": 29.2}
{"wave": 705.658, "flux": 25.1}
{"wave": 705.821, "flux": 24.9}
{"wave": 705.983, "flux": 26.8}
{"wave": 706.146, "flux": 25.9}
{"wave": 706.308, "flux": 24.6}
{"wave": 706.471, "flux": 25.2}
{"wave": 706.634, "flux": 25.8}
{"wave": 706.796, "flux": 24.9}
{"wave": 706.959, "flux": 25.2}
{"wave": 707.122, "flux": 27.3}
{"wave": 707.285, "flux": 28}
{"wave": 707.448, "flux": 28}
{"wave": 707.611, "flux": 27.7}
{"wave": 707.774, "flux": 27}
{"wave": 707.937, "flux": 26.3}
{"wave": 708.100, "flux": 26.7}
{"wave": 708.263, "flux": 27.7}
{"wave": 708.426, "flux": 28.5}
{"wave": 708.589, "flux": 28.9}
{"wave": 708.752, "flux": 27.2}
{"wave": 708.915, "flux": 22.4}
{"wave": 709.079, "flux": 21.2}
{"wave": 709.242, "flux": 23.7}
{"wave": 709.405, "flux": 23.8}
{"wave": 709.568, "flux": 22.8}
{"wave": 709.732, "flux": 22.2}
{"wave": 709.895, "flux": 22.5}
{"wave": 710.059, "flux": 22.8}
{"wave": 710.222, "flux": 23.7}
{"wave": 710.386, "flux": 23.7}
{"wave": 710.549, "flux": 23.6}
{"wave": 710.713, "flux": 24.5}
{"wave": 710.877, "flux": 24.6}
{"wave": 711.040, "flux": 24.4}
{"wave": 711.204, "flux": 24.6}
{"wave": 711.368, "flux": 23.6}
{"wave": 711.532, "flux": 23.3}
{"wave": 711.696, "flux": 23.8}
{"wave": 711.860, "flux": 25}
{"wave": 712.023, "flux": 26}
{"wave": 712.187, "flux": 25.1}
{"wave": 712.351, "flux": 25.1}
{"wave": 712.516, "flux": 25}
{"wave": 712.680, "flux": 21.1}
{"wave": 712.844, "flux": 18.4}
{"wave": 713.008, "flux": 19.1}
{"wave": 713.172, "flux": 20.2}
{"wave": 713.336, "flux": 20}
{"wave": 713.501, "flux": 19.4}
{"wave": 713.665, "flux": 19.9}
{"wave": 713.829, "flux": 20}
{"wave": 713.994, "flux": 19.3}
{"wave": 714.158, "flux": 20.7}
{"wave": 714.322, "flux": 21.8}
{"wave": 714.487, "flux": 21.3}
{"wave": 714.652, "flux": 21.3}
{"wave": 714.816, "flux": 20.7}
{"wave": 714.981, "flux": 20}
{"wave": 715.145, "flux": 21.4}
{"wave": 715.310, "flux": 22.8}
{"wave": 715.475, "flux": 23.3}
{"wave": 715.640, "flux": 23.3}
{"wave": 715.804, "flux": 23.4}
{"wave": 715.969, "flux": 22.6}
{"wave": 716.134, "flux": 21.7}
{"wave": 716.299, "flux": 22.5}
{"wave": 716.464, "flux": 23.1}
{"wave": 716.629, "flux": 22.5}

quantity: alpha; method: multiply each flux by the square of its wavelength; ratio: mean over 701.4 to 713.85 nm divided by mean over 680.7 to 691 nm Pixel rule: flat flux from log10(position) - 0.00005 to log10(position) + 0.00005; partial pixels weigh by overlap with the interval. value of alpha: 1.42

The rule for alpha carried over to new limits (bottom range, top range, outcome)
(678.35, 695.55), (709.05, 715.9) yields 1.18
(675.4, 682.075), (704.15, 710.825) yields 1.49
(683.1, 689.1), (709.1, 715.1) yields 1.24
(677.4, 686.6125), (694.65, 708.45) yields 1.51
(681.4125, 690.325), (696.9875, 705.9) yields 1.50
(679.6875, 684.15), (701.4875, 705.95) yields 1.60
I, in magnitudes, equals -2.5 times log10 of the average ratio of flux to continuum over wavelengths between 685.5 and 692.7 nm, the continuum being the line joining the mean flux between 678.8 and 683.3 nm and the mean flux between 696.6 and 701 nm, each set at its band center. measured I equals 0.11 mag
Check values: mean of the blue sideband 19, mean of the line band 20.3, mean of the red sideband 26.5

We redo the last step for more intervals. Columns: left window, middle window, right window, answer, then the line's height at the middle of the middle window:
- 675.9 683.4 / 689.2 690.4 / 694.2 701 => 0.13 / 23.2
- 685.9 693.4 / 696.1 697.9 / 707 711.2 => -0.15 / 22.3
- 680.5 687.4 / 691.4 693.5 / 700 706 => 0.07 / 23.4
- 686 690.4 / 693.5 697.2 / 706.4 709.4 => -0.15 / 22.1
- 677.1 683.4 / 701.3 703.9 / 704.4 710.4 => -0.14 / 25.2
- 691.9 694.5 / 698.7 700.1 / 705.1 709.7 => -0.08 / 24.4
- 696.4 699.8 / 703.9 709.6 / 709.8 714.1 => -0.14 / 24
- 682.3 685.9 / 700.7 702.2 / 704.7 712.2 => -0.18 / 23.9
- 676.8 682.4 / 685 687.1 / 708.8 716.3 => 0.08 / 19.9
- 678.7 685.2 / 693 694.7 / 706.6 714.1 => -0.16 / 21.2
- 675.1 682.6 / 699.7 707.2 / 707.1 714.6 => -0.24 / 22.6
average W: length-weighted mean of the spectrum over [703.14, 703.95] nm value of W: 30.3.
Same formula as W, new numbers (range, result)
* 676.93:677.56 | 20.3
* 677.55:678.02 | 21.6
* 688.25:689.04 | 19.2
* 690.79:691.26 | 23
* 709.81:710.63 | 23.3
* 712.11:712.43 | 25.1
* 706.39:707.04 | 25.3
